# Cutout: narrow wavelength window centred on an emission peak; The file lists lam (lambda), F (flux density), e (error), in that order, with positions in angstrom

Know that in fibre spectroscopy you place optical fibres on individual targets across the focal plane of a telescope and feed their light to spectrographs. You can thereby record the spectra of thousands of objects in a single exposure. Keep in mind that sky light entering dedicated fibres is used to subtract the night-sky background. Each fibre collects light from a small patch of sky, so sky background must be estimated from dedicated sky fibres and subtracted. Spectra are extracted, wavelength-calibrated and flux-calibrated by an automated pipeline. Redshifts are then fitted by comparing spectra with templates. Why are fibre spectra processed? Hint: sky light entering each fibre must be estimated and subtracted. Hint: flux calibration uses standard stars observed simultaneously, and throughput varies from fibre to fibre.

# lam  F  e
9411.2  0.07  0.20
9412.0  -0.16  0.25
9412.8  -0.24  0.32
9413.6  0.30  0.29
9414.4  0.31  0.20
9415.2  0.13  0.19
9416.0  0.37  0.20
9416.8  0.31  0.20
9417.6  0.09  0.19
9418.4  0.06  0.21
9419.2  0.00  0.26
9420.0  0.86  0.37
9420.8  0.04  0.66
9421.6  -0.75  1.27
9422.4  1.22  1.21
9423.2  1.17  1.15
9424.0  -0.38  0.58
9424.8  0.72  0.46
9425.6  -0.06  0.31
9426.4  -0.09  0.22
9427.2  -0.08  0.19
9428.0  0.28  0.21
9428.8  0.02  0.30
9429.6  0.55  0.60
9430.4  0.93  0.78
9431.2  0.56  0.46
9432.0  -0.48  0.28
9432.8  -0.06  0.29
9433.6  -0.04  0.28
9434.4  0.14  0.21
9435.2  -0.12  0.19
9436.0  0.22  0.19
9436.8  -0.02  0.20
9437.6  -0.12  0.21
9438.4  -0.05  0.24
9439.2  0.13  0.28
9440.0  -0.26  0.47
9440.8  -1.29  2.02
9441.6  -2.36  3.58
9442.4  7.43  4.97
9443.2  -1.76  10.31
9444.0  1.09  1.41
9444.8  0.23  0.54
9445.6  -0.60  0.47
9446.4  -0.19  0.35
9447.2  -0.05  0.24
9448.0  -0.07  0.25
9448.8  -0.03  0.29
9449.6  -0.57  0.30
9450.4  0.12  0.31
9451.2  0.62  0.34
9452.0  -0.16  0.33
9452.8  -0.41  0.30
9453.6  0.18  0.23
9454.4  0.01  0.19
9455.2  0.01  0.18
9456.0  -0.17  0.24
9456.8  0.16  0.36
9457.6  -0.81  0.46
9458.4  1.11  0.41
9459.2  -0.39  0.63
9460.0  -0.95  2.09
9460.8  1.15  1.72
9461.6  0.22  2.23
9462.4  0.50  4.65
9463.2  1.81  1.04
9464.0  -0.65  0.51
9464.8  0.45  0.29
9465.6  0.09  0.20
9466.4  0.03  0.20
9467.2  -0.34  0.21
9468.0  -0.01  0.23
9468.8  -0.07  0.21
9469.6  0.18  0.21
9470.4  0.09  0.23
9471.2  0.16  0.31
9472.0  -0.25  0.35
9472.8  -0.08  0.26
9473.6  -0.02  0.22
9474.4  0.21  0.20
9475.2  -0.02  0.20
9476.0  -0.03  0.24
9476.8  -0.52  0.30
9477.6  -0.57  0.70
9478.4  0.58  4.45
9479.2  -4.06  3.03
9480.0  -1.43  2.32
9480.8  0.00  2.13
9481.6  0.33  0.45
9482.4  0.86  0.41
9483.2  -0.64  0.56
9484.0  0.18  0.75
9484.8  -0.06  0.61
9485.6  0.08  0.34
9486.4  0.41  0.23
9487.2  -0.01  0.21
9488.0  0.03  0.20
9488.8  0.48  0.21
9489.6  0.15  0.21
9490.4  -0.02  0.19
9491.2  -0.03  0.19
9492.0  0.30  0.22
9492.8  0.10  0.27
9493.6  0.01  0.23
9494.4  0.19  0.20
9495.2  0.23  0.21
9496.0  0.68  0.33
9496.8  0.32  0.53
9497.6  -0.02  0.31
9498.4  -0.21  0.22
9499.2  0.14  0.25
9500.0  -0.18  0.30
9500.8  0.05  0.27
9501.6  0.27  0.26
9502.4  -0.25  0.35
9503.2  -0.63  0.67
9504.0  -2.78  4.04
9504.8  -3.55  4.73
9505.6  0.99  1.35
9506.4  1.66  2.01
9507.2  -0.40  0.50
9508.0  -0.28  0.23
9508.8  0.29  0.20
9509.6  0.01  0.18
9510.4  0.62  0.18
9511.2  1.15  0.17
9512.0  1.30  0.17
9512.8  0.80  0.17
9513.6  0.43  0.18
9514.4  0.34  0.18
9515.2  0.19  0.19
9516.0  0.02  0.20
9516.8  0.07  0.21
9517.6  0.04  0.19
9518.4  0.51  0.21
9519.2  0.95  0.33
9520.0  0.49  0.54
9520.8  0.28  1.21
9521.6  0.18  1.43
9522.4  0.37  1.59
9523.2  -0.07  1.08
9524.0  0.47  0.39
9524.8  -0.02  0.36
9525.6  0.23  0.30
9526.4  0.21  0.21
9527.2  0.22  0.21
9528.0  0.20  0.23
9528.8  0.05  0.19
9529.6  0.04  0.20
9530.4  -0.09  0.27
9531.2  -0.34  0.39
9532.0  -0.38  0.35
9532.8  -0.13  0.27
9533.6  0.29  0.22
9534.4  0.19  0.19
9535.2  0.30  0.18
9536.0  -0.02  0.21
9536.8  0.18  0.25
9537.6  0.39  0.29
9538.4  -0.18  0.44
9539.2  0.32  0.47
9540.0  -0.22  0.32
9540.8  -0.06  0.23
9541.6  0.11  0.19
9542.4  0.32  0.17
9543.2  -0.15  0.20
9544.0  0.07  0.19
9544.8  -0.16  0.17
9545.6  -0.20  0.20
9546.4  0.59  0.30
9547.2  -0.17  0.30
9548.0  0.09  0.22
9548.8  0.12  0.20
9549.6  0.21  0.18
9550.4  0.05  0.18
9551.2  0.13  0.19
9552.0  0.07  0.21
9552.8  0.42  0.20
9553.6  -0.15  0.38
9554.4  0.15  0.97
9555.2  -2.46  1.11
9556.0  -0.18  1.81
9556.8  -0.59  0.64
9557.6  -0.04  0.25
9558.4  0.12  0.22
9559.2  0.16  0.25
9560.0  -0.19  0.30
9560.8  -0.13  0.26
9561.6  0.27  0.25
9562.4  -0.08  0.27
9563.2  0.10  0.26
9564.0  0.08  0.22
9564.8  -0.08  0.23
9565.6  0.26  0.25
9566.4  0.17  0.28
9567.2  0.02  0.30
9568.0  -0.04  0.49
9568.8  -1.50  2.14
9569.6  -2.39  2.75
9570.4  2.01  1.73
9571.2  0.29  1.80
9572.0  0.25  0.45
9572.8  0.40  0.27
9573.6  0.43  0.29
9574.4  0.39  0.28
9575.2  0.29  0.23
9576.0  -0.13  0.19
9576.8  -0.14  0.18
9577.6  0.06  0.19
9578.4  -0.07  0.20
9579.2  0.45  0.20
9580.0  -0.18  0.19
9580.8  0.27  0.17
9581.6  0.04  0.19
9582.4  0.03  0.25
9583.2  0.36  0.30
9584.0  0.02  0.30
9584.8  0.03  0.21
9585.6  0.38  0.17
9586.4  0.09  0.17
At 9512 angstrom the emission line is [O III]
